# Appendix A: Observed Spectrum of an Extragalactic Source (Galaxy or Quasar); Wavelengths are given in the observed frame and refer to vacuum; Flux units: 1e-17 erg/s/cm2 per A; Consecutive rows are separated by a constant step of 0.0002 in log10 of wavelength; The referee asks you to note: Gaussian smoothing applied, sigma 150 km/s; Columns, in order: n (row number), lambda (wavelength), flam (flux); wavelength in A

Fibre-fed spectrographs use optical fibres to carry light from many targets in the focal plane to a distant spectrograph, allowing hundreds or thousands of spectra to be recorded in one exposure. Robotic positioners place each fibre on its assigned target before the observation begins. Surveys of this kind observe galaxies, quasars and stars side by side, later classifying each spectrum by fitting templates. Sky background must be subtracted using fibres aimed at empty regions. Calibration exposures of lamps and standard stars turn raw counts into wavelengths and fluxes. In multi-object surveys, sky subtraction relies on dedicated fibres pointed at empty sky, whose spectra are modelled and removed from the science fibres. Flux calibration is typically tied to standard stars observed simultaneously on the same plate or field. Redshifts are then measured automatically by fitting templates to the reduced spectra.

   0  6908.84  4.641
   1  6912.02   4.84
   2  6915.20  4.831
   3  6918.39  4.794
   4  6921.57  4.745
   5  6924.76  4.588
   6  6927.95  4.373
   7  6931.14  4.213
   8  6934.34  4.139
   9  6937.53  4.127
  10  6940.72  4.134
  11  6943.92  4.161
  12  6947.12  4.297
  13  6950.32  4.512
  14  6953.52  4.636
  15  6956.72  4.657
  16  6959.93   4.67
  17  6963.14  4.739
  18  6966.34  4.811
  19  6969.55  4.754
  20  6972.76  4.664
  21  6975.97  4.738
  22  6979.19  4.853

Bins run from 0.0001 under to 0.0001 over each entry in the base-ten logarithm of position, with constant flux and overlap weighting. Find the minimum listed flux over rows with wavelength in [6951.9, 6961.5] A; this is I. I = 4.636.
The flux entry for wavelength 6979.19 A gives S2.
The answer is 4.853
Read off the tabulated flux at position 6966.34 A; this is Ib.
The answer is 4.811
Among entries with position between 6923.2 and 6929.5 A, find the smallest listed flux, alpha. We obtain 4.373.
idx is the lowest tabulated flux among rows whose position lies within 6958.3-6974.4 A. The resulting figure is 4.664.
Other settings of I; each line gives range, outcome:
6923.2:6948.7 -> 4.127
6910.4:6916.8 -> 4.831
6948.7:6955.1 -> 4.512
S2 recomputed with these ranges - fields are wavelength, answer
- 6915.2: 4.831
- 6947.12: 4.297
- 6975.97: 4.738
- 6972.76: 4.664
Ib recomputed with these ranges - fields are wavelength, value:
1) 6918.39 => 4.794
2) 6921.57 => 4.745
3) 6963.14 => 4.739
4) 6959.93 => 4.67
